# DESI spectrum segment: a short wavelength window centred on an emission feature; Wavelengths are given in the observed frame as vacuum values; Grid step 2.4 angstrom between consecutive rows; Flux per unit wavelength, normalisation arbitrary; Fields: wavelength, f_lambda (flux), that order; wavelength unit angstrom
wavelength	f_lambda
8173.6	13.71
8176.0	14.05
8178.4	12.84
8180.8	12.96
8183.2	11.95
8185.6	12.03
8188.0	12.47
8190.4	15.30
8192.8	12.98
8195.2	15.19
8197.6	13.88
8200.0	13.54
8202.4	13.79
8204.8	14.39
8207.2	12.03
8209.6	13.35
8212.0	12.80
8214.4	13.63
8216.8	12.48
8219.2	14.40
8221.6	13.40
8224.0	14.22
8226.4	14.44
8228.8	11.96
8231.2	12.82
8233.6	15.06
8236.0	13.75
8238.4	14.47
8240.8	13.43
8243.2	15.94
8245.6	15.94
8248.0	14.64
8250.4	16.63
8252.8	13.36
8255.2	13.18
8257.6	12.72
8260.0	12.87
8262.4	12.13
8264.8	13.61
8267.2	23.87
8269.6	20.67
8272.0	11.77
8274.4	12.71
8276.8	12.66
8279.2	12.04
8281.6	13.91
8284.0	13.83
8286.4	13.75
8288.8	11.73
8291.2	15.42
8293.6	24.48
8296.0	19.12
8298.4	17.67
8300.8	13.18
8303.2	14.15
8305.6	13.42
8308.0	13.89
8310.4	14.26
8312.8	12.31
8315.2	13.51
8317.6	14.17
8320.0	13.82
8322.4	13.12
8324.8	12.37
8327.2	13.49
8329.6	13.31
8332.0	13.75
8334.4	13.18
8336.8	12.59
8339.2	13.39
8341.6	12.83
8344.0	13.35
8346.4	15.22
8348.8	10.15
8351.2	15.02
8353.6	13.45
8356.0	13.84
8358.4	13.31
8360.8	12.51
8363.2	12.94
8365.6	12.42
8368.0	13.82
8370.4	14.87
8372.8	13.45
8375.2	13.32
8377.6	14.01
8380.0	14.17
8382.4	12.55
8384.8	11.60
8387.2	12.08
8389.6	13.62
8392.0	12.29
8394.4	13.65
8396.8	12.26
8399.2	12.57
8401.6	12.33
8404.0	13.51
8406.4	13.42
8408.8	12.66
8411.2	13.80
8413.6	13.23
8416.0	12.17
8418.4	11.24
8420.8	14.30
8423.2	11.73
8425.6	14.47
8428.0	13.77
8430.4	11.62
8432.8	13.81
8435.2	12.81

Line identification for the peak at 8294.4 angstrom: [N II]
